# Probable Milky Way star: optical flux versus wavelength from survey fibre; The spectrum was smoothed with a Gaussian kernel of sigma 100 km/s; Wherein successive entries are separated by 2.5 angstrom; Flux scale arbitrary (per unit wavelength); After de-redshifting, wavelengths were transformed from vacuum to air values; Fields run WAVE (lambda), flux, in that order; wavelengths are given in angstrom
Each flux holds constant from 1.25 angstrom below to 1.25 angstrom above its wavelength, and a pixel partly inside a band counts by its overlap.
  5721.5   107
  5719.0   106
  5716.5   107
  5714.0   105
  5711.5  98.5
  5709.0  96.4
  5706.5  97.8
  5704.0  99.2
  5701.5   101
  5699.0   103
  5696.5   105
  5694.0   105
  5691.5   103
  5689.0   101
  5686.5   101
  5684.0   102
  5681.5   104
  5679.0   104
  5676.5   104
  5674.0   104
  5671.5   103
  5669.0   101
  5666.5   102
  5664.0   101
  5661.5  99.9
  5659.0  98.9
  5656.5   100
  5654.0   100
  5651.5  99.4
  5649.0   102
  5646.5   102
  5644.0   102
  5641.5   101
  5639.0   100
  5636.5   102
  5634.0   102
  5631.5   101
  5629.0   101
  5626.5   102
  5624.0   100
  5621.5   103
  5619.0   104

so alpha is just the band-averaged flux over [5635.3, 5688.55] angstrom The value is 102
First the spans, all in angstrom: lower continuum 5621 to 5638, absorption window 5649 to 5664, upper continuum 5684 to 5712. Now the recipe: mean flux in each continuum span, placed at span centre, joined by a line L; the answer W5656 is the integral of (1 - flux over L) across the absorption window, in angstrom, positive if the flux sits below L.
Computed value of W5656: 0.2 angstrom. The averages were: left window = 101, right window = 101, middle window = 100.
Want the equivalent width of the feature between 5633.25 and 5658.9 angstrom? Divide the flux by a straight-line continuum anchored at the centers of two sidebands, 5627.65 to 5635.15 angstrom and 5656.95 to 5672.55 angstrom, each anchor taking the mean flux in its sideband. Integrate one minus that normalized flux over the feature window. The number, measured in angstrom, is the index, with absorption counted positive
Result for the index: 0.1 angstrom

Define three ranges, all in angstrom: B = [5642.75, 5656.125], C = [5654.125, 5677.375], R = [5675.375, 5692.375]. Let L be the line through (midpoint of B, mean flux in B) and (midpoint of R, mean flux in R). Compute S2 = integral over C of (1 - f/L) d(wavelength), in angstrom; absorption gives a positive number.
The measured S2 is 0.1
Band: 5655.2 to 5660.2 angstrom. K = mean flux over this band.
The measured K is 99.5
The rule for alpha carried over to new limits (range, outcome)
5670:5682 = 104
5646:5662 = 100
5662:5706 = 102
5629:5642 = 101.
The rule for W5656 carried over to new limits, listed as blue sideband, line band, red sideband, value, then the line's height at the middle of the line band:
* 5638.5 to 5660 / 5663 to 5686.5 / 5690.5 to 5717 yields -0.4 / 101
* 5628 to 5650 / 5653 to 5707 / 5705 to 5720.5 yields -0.1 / 102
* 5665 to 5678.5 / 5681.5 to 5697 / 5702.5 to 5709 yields -0.4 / 100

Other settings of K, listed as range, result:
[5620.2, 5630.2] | 102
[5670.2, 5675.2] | 103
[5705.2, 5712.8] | 97.6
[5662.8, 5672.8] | 102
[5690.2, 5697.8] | 104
